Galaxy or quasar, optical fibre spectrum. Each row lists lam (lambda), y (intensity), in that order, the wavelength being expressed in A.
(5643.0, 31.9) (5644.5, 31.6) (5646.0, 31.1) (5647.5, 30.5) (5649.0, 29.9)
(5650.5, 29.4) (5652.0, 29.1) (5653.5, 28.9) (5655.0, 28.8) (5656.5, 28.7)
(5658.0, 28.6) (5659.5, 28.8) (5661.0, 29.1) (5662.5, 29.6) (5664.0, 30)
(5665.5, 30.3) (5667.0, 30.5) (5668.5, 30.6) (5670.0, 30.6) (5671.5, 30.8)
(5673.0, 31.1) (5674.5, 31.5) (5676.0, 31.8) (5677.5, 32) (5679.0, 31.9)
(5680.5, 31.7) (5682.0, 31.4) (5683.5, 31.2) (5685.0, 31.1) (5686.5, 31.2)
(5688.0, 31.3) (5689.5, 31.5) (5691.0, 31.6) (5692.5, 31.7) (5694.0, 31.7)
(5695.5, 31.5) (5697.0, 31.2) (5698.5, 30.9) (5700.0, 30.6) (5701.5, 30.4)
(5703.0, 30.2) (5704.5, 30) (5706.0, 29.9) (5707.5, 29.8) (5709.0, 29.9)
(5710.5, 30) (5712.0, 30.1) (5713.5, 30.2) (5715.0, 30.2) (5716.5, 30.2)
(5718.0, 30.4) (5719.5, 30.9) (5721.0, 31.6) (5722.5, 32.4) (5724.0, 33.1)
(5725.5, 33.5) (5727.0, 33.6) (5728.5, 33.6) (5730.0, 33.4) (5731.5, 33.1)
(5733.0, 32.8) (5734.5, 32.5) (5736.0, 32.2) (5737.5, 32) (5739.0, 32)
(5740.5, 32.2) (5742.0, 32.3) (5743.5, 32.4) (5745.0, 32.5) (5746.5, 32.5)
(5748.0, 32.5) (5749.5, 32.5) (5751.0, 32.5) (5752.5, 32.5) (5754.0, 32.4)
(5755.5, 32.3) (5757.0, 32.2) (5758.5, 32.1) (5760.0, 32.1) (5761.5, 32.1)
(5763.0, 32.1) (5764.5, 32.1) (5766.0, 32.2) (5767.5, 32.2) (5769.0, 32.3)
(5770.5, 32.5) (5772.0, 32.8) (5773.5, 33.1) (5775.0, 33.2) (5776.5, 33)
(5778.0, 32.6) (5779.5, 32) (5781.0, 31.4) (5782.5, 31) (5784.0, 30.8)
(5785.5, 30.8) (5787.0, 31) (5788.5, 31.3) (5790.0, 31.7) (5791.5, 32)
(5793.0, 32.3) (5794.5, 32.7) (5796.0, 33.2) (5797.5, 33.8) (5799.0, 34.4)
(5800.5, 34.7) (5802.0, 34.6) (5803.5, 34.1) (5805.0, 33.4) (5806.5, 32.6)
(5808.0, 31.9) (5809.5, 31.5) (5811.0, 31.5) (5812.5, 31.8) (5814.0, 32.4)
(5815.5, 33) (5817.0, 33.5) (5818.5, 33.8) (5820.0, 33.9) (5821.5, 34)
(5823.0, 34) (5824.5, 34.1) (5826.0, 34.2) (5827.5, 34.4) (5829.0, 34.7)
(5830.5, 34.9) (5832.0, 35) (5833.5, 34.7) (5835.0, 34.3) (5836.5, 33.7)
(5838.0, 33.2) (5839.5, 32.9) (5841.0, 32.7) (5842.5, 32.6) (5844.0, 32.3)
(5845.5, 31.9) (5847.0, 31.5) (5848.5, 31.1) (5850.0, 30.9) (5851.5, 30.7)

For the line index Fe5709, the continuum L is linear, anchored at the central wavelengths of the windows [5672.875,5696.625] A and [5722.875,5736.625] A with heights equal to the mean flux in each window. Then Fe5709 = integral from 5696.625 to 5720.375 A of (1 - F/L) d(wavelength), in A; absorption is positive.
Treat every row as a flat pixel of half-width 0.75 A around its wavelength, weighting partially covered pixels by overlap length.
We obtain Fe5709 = 1.5 A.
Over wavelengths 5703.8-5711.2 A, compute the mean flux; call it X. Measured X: 29.9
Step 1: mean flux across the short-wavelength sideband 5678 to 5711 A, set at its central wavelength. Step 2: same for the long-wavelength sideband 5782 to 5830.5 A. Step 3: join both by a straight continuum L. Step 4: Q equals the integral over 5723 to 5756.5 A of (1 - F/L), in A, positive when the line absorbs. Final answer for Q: -0.9 A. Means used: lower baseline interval 31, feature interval 32.6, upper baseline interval 32.9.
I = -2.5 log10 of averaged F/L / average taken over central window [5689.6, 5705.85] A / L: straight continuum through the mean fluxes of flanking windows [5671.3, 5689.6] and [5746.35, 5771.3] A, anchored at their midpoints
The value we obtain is 0.02 mag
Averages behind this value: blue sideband 31.4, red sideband 32.3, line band 31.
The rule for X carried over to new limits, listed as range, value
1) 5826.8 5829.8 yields 34.6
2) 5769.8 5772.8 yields 32.7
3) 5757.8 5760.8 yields 32.1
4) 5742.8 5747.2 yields 32.5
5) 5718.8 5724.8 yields 32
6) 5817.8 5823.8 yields 33.9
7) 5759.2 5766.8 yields 32.1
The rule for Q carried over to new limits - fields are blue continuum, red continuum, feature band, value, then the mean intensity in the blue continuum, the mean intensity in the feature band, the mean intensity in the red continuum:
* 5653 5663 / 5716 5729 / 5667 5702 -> -1.2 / 28.9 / 31.3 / 32.2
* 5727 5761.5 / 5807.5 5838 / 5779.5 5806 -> 0.5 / 32.5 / 32.5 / 33.6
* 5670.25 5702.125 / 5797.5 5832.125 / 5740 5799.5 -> 0.9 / 31.3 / 32.3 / 33.6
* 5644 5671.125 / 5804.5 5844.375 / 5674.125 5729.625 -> -0.9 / 29.8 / 31.3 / 33.4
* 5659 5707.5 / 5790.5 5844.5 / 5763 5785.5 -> 0.3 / 30.9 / 32.2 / 33.4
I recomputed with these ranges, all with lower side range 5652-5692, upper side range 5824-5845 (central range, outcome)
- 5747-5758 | -0.01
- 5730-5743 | -0.02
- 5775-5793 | 0.04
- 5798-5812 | 0.00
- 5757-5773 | 0.01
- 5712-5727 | 0.00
